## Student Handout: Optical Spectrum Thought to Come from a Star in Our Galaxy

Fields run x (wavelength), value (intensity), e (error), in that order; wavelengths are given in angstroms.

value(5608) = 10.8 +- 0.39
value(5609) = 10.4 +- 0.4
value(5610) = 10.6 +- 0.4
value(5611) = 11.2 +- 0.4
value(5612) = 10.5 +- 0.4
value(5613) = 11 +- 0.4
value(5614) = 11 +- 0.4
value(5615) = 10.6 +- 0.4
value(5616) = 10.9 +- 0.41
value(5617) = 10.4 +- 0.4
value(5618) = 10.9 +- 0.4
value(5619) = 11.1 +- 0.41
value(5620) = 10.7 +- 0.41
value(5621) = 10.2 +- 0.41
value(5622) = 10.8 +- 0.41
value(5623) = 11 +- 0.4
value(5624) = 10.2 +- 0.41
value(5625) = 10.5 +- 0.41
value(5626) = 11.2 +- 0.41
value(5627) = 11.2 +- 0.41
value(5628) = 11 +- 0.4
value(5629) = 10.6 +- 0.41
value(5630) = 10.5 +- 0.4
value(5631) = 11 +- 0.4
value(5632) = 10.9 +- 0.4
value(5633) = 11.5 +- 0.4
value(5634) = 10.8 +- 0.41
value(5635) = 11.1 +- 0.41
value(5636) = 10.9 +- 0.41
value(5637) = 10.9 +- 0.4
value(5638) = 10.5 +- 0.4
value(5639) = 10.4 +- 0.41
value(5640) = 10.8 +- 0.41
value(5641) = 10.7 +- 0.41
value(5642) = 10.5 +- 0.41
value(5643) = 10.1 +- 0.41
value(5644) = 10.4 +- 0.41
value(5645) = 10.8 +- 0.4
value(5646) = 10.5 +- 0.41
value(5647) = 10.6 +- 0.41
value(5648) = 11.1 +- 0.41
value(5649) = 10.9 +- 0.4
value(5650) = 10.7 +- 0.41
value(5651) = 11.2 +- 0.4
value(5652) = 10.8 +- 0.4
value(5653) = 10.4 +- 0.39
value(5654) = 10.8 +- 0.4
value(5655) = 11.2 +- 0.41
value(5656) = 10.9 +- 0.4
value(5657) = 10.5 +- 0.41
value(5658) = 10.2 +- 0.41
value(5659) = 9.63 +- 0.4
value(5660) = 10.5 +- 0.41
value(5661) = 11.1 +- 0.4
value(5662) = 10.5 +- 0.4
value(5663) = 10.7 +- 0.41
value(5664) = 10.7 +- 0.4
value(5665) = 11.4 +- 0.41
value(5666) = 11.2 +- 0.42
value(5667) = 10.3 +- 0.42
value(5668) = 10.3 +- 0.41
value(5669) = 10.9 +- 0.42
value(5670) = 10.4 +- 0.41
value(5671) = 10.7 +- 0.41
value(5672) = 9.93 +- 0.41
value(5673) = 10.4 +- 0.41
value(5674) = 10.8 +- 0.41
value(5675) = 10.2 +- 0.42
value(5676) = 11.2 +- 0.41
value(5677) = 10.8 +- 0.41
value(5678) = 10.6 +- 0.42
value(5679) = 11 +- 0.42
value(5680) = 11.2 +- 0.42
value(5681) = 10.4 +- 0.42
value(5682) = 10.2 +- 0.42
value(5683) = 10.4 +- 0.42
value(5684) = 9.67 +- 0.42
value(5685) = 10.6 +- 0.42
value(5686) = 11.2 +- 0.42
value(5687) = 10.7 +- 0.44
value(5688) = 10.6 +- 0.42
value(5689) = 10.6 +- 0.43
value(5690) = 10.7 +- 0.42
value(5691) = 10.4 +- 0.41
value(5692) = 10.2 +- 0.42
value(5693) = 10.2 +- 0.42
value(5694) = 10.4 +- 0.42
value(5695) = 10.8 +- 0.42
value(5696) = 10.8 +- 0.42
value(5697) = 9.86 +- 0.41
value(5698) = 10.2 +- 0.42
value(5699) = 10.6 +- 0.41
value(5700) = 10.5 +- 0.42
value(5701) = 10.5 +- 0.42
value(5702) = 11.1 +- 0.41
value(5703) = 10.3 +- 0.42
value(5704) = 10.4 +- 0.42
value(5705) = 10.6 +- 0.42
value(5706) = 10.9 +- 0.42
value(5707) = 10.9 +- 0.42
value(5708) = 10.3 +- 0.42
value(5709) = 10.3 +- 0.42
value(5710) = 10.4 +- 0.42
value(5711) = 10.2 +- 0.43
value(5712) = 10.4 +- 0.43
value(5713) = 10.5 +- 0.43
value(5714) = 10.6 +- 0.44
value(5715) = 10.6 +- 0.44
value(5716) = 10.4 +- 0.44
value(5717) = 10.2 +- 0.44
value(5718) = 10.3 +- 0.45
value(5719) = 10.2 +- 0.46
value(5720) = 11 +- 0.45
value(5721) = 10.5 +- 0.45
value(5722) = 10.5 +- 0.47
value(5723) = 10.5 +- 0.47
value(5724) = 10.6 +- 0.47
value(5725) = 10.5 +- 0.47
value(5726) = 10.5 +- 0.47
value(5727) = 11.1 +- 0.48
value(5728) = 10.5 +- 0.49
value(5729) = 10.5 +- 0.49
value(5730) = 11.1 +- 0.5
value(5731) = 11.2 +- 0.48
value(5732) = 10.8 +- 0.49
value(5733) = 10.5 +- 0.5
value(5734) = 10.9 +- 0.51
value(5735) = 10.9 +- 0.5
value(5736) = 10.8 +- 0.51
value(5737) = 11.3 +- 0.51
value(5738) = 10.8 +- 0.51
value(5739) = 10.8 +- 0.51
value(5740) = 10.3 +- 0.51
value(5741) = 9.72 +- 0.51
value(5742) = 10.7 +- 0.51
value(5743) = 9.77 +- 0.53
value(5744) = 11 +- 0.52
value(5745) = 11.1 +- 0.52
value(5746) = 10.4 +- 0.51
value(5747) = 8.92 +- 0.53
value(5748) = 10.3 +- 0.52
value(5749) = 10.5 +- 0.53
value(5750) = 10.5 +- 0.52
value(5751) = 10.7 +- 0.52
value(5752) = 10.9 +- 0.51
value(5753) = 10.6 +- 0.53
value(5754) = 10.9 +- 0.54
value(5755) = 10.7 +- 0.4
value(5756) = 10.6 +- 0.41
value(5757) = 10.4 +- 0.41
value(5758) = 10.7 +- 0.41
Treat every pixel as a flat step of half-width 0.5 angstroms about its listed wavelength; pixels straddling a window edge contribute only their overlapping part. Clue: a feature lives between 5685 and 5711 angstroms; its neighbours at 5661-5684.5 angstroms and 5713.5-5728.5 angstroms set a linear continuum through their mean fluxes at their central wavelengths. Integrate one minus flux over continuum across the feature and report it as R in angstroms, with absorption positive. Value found 0.1 angstroms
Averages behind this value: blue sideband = 10.6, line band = 10.5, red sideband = 10.5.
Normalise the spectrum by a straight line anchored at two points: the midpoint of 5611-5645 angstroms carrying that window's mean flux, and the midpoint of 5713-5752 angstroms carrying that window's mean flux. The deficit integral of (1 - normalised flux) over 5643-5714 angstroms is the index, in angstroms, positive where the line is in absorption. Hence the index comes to 0.5 angstroms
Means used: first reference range 10.8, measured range 10.6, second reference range 10.6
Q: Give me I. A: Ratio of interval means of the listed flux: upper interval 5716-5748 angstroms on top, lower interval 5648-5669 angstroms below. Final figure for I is 0.99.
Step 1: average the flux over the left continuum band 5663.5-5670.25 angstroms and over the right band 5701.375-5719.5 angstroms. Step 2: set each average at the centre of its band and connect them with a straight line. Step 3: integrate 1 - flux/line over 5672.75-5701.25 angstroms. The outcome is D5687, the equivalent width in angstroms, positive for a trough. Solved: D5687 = 0.2 angstroms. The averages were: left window 10.8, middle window 10.5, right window 10.5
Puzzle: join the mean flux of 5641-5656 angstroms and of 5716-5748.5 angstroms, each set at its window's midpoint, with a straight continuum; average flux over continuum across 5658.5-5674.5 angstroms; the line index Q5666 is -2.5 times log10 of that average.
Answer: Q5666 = 0.01 mag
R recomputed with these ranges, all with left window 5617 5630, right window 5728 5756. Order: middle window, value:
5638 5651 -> 0.1 angstroms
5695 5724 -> 0.4 angstroms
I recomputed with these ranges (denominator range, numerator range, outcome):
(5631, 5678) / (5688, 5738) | 0.99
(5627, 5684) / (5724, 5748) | 0.99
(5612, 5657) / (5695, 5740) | 0.98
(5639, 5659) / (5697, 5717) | 0.98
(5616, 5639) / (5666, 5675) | 0.97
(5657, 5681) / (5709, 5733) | 0.99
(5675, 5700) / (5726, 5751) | 1.01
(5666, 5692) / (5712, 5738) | 1.01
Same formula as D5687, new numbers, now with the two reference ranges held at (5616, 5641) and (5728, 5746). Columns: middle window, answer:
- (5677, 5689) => 0.16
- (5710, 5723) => 0.33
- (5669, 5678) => 0.15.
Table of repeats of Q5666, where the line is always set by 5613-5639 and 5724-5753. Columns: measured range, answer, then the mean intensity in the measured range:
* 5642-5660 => 0.01 mag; 10.6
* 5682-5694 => 0.02 mag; 10.5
